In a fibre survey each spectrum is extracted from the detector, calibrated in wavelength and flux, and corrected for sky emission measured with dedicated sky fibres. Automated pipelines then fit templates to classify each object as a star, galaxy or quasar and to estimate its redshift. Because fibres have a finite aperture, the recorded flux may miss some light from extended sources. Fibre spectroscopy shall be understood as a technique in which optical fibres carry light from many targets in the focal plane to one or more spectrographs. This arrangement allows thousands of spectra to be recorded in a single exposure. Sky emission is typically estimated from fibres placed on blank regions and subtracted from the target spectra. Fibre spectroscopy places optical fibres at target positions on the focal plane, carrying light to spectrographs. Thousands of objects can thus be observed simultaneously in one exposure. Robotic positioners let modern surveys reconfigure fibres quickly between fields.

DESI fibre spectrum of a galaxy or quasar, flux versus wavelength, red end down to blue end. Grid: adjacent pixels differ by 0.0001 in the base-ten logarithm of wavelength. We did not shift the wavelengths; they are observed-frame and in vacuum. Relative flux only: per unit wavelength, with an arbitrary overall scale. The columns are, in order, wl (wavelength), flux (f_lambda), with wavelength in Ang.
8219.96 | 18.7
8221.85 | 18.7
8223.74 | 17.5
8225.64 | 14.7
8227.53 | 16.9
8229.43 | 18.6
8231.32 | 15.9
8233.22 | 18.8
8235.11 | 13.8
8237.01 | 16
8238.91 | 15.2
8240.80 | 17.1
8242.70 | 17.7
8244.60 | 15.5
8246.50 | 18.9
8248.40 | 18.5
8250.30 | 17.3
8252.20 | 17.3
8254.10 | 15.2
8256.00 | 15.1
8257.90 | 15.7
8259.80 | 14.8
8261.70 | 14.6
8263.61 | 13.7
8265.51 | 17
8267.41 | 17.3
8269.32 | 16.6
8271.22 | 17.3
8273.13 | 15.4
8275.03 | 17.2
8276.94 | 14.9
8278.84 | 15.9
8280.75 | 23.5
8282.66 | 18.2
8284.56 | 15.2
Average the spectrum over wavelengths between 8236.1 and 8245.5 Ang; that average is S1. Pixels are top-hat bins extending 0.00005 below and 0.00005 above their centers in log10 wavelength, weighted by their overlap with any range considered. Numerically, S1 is 16.3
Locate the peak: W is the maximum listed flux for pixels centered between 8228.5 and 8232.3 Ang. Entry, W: 18.6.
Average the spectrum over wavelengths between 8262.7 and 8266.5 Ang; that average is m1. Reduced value 15.4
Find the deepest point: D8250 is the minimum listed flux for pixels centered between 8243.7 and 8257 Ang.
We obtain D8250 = 15.1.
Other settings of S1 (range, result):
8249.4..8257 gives 16.2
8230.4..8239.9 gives 15.9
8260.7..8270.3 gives 15.8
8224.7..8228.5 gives 15.8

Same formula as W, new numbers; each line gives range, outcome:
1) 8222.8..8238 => 18.8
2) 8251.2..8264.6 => 17.3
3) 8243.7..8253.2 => 18.9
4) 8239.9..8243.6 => 17.7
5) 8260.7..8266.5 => 17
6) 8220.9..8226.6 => 18.7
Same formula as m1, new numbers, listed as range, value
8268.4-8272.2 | 16.9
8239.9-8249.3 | 17.5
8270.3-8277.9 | 16.2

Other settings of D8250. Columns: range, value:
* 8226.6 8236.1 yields 13.8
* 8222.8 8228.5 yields 14.7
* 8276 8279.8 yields 14.9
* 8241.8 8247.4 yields 15.5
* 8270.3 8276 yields 15.4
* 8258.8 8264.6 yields 13.7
